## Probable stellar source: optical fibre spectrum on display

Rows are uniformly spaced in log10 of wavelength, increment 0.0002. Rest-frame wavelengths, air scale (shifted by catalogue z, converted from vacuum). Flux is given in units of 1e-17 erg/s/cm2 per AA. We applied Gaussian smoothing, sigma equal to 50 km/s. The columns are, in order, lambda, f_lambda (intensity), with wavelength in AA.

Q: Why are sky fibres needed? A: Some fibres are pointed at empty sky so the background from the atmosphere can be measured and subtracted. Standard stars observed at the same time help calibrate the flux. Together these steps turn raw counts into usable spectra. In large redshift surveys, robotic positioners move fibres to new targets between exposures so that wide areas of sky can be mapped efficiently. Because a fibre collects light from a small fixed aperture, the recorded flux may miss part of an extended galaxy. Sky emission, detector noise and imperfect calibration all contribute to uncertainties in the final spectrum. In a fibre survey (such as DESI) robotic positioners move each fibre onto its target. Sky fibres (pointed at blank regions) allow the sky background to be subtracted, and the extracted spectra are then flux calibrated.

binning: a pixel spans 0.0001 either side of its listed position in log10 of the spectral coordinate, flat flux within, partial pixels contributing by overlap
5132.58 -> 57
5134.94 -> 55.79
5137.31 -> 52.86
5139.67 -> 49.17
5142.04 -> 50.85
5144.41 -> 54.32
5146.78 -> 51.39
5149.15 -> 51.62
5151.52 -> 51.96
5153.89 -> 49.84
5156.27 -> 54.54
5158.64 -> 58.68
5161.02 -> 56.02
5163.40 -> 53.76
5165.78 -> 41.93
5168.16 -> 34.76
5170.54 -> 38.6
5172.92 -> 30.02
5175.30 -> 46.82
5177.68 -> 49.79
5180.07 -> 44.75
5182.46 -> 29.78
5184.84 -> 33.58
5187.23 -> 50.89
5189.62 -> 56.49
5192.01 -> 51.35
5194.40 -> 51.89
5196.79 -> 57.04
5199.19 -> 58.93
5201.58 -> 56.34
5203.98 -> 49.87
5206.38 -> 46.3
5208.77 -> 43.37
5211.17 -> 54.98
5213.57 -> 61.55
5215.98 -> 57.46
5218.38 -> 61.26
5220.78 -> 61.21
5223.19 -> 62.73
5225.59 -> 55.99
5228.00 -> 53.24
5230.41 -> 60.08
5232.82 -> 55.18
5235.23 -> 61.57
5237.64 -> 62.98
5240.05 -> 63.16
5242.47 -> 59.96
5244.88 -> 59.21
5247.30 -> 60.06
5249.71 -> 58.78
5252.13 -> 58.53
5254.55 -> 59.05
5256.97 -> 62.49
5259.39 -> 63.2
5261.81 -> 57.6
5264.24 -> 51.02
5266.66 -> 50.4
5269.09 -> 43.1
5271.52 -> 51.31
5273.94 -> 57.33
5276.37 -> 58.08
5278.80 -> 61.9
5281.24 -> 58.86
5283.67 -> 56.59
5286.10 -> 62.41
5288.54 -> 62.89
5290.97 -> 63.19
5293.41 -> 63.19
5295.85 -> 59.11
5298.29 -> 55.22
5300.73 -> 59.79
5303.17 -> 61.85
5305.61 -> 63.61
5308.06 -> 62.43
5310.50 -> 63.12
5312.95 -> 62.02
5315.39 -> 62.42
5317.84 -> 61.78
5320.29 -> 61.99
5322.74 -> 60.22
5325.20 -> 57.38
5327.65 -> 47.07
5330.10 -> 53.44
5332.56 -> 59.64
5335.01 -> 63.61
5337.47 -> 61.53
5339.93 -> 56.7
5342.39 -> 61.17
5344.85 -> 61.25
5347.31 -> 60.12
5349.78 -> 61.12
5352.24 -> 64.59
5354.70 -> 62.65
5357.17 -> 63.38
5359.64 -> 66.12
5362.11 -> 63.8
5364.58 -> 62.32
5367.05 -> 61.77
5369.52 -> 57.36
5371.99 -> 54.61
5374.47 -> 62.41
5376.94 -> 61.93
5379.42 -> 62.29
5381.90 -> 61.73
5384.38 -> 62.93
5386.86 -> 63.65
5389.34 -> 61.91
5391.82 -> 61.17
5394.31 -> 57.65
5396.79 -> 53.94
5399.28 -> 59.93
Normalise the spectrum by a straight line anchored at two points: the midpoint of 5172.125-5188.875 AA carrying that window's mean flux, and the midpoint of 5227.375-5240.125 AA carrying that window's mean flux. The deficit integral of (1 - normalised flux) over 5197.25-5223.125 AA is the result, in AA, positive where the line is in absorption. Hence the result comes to -2.1 AA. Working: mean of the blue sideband 41.5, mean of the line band 55.5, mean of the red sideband 59.3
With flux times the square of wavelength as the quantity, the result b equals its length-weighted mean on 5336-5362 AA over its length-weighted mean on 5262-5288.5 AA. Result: 1.15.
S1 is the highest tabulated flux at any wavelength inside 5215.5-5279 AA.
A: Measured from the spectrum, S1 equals 63.2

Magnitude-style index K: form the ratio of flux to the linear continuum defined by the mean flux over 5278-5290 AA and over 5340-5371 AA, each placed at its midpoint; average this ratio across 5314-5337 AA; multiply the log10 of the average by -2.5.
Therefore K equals 0.05 mag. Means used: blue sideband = 60.5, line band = 58.7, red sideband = 61.9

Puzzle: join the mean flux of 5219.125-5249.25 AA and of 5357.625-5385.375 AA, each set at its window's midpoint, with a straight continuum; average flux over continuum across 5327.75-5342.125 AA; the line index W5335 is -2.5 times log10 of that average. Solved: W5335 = 0.05 mag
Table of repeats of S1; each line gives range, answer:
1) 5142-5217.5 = 61.55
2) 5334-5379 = 66.12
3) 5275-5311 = 63.61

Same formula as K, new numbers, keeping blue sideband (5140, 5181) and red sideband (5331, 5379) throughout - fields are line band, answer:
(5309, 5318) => -0.07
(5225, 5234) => -0.06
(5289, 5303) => -0.06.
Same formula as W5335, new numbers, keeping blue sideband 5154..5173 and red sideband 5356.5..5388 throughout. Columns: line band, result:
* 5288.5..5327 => -0.07 mag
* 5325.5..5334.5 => 0.08 mag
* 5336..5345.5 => -0.01 mag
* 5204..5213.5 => 0.01 mag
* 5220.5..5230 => -0.13 mag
